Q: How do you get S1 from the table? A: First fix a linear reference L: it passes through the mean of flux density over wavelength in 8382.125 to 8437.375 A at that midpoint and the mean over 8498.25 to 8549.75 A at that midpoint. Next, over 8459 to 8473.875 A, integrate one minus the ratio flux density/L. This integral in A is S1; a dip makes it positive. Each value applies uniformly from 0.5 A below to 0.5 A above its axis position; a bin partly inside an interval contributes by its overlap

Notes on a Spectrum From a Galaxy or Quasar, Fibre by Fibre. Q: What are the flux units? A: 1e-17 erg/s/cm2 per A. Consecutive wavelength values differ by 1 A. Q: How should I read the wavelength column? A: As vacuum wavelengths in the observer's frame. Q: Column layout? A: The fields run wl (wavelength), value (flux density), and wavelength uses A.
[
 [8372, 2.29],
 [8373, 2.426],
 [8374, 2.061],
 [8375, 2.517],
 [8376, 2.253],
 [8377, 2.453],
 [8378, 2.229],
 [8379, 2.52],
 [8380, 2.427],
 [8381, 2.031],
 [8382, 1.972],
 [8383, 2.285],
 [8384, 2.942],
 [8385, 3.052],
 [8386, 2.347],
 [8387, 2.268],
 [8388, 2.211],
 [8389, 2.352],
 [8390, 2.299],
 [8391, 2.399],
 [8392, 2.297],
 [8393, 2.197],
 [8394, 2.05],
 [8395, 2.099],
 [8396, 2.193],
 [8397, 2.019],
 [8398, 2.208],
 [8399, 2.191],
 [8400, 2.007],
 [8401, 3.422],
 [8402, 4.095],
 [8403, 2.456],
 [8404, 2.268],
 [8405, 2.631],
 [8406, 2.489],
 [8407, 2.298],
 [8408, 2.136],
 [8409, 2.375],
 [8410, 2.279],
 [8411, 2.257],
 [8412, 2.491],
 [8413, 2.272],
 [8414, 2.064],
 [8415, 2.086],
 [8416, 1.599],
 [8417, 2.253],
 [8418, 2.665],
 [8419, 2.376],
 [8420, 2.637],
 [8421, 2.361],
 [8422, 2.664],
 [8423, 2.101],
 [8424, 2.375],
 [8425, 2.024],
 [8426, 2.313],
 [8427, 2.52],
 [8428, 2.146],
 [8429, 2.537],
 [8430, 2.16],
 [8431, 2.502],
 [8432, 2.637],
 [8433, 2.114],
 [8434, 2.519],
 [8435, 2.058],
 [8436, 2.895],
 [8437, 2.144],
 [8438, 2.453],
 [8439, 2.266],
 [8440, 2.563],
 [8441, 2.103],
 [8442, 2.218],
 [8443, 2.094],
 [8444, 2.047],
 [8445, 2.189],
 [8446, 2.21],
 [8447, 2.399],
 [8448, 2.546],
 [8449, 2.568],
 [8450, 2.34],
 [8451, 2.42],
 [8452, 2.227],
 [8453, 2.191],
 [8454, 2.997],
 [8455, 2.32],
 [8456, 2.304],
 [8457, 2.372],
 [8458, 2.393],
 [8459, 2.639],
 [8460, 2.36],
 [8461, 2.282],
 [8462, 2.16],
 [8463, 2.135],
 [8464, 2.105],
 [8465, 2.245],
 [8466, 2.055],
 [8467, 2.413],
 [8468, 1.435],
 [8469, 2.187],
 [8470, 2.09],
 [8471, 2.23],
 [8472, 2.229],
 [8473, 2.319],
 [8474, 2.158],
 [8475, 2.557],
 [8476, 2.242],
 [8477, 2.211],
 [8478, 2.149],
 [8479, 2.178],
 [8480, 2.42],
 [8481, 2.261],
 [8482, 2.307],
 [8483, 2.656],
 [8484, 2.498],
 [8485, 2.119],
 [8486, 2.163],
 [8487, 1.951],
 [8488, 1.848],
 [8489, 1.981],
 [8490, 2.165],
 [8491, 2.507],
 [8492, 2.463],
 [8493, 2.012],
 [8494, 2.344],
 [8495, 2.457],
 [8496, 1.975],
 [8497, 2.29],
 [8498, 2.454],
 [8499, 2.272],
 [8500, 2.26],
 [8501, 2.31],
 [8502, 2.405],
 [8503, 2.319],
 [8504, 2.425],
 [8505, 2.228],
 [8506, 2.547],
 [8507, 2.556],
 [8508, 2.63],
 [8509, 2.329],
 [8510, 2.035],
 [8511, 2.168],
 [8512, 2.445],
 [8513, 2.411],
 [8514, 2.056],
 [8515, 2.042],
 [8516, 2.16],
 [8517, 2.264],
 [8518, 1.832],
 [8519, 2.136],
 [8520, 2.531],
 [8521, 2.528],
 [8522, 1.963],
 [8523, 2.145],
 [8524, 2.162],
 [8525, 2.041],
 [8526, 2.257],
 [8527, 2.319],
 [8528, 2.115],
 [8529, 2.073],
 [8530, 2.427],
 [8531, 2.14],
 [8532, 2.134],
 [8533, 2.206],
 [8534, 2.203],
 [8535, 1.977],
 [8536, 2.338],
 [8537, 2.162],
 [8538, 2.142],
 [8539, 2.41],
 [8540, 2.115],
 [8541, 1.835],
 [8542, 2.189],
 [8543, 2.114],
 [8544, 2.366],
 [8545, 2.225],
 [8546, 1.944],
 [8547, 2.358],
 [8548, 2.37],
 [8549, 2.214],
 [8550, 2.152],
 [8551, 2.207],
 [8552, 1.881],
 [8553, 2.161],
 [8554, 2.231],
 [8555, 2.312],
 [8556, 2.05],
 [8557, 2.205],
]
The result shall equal 0.8 A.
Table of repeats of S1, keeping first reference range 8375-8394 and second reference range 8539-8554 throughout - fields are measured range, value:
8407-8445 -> 0.1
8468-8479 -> 0.3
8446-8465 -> -0.8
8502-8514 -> -0.8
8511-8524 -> 0.0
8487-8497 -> 0.2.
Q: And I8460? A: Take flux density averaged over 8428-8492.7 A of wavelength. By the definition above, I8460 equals 2.29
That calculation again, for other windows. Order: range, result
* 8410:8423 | 2.3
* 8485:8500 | 2.2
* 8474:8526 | 2.26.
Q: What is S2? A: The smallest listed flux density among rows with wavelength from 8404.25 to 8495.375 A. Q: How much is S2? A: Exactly 1.435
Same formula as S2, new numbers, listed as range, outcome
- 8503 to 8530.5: 1.832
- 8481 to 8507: 1.848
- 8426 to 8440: 2.058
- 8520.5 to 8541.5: 1.835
